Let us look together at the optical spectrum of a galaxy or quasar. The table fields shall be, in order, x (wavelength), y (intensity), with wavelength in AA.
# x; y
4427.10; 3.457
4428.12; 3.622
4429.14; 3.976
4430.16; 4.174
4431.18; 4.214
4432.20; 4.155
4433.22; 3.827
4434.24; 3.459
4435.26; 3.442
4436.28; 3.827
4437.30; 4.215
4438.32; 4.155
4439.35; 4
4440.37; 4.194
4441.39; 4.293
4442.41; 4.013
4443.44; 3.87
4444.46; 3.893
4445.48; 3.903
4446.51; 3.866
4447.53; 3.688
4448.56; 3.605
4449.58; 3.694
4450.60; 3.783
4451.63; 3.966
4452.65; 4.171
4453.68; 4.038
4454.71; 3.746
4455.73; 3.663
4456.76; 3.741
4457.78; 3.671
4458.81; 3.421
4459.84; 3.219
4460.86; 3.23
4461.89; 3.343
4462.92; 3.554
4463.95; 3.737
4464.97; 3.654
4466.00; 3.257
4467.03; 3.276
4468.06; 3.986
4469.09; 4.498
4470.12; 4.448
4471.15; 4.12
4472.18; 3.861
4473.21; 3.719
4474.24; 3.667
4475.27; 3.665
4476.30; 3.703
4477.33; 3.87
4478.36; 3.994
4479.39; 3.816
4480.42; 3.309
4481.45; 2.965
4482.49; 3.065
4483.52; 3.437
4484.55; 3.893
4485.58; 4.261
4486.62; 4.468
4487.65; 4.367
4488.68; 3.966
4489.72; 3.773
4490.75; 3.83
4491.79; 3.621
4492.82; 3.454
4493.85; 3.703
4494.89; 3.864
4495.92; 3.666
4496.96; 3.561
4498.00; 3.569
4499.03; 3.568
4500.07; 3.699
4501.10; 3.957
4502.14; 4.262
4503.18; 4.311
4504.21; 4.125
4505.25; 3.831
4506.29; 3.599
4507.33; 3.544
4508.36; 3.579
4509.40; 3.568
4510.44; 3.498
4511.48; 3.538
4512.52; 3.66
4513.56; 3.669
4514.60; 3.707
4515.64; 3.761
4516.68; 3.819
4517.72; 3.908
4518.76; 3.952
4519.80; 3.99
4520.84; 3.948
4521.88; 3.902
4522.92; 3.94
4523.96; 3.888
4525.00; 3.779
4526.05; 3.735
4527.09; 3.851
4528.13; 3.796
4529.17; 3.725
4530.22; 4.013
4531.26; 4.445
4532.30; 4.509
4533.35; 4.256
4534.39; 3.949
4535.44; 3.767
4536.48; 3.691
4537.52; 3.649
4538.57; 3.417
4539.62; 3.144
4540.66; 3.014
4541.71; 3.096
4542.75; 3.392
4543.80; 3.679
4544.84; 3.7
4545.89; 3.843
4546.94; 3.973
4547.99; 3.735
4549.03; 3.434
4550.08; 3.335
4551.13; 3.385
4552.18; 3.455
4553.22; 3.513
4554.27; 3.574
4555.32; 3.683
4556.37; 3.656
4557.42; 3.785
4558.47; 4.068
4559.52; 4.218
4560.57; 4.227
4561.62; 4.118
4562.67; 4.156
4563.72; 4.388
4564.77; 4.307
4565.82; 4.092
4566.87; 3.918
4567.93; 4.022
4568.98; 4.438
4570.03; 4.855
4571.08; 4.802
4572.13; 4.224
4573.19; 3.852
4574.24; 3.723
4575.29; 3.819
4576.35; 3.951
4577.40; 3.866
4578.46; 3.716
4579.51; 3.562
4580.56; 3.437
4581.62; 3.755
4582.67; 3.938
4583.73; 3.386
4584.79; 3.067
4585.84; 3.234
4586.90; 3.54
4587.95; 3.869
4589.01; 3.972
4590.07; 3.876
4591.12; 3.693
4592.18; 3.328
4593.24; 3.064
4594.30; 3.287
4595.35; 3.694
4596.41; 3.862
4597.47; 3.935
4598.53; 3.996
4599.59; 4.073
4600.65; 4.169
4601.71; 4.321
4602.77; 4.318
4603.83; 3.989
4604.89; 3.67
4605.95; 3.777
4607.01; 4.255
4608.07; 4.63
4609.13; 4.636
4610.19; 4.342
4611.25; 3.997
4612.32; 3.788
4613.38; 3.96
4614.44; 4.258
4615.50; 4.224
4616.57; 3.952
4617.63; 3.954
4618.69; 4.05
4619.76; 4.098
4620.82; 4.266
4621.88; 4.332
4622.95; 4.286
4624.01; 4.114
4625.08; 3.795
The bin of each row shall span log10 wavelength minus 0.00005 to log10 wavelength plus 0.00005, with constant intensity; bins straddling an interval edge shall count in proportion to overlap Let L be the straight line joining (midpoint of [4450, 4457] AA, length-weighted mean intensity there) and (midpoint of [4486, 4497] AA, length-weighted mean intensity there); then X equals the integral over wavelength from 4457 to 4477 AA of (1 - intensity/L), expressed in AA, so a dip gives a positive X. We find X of 0.9 AA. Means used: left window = 3.87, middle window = 3.69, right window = 3.86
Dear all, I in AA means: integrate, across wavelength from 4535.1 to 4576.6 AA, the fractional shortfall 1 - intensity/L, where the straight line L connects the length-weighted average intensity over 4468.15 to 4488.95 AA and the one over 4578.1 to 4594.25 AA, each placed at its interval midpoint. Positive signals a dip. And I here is -2.19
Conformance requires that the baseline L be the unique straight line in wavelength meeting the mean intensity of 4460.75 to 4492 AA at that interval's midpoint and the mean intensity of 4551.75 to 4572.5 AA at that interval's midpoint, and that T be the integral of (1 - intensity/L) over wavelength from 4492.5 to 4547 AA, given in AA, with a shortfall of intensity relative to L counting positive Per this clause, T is 2.2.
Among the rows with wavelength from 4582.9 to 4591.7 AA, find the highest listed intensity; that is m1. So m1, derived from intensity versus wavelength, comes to 3.972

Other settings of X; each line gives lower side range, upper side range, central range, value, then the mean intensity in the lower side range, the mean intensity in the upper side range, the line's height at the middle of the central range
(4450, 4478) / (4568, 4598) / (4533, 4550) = 0.8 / 3.74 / 3.78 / 3.77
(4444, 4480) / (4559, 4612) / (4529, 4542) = 0.4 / 3.76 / 3.95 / 3.87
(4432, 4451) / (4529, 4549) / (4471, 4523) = 0.3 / 3.89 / 3.73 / 3.8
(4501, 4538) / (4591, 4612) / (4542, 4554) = 1.0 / 3.86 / 3.95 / 3.9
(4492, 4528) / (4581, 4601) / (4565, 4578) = -1.6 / 3.78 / 3.66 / 3.69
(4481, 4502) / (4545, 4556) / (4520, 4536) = -1.4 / 3.75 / 3.6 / 3.65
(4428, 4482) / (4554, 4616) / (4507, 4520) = 0.5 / 3.8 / 3.94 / 3.86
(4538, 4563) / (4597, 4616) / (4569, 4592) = 0.5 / 3.65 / 4.13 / 3.91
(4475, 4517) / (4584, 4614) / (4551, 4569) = -0.6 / 3.74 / 3.87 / 3.82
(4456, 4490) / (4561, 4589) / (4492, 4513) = 0.3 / 3.72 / 3.93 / 3.78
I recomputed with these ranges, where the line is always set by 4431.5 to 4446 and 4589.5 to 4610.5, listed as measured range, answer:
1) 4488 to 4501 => 0.8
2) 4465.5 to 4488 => 0.9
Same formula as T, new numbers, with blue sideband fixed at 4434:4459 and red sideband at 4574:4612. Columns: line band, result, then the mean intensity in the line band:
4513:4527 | 0.0 AA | 3.85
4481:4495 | 0.3 AA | 3.76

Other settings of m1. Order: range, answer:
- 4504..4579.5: 4.855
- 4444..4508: 4.498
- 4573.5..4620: 4.636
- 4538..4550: 3.973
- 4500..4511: 4.311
